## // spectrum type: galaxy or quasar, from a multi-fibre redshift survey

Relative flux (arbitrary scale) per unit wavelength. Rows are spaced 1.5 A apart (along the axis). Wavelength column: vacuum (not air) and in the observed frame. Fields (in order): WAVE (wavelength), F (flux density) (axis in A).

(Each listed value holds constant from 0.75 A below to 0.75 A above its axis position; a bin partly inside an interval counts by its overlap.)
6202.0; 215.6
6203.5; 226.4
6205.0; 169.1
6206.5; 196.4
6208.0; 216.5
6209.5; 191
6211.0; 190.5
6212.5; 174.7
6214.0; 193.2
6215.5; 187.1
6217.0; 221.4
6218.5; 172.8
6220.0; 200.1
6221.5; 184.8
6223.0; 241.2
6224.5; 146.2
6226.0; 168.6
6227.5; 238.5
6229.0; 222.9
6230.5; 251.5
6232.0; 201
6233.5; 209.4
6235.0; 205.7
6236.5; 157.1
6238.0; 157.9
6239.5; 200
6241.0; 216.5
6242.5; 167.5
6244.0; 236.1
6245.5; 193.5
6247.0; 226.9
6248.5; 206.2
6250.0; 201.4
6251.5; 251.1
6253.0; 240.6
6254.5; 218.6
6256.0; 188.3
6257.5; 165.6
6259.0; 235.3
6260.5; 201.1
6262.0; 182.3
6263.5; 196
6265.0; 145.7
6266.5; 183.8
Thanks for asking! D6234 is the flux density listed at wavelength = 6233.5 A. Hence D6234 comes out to 209.4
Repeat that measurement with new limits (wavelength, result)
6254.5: 218.6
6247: 226.9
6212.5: 174.7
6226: 168.6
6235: 205.7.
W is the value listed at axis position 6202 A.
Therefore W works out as 215.6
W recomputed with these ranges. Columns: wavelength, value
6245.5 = 193.5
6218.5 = 172.8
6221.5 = 184.8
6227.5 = 238.5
